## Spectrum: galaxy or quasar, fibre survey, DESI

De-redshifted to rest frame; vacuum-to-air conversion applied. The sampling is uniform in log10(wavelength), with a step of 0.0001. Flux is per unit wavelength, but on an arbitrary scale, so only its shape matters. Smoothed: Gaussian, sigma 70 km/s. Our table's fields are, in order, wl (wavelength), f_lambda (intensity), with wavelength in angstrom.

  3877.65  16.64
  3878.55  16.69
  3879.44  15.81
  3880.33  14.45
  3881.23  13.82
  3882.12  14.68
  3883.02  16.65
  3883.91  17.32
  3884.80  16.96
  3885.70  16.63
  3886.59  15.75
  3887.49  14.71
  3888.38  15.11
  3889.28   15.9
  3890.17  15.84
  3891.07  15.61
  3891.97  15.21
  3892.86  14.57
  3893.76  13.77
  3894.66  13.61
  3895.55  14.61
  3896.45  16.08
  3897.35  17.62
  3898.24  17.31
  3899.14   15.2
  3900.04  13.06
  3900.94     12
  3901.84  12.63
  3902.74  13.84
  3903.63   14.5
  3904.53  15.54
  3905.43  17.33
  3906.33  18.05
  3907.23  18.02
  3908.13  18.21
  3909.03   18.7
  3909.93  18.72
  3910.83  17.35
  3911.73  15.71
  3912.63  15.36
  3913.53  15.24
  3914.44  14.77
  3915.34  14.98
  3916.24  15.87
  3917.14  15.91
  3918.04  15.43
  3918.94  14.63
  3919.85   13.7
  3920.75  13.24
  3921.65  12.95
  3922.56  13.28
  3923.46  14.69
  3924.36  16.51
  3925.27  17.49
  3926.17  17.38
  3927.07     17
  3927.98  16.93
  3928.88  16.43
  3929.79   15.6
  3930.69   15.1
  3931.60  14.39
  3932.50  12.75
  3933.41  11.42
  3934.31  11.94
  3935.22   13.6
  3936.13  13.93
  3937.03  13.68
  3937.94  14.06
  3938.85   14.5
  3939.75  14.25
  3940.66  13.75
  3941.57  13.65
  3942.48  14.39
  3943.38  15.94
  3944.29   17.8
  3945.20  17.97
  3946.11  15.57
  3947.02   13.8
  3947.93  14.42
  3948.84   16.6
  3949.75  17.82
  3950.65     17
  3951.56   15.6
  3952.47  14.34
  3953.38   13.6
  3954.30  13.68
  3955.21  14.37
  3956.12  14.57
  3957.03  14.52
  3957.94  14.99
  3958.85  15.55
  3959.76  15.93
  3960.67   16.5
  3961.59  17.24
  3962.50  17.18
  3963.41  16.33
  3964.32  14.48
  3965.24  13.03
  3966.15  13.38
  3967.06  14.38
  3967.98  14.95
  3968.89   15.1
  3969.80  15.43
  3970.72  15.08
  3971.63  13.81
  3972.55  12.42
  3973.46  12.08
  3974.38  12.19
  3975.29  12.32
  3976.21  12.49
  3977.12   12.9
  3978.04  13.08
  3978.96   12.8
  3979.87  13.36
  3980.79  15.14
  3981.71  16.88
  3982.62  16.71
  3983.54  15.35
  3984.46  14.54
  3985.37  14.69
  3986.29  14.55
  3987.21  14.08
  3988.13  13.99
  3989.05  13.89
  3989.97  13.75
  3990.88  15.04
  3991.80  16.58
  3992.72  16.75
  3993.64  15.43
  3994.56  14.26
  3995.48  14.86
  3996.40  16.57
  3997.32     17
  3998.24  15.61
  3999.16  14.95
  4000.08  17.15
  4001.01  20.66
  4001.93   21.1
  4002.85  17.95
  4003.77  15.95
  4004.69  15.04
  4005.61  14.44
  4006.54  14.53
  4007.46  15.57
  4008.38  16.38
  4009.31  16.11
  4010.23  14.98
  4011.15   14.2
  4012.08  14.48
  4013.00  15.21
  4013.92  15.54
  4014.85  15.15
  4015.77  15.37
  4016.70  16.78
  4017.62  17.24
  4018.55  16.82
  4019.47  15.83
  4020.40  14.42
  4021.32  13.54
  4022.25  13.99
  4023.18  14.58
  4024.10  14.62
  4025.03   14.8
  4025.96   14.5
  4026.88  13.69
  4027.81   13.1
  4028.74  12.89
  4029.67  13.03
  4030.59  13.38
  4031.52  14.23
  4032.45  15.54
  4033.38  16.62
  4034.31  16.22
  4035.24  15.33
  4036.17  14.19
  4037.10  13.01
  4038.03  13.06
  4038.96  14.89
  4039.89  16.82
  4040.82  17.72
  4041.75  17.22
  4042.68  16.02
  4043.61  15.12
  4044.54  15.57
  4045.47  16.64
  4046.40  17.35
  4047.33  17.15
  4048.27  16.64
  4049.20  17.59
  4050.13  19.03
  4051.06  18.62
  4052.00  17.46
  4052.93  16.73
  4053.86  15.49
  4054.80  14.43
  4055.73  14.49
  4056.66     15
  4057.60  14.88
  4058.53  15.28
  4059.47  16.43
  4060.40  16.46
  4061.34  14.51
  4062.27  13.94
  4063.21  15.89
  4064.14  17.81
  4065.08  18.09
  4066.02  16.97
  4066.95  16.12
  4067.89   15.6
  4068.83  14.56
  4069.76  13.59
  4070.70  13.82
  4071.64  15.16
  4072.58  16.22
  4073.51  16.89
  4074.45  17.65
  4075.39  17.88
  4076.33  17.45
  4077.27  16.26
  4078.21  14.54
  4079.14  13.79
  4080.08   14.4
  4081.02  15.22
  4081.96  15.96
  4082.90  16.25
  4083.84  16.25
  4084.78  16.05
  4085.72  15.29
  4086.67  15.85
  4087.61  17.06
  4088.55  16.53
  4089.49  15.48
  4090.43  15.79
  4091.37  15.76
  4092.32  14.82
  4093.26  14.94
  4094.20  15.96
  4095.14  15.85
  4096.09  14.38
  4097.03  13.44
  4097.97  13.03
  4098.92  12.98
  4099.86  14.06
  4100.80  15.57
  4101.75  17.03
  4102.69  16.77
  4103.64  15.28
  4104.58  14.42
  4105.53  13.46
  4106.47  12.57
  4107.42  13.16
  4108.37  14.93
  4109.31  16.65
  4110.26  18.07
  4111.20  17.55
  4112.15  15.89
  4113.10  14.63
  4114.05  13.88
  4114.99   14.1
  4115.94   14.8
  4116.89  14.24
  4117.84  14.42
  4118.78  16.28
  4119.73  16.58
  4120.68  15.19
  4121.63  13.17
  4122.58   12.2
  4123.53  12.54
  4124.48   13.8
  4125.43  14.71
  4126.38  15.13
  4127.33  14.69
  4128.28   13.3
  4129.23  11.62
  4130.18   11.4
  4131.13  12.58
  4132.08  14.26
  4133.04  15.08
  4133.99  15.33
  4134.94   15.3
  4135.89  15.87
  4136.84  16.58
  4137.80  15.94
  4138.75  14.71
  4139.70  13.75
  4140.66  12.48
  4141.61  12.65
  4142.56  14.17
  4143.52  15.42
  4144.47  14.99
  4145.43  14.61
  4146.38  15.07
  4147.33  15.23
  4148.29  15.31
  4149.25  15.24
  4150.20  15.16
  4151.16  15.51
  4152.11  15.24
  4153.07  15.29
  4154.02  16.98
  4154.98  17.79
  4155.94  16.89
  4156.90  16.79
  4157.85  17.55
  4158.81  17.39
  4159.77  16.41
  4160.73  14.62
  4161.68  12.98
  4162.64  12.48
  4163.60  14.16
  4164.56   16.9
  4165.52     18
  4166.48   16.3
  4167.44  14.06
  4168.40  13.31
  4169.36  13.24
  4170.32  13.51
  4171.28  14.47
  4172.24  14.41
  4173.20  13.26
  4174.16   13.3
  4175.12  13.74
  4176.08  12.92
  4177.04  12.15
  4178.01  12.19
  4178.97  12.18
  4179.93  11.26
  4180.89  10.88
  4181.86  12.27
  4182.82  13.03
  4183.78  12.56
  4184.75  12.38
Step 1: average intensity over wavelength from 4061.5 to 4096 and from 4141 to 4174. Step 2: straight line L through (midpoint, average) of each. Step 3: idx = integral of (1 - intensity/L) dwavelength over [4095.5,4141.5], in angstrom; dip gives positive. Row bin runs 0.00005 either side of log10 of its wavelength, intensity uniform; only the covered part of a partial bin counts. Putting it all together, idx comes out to 2.8 angstrom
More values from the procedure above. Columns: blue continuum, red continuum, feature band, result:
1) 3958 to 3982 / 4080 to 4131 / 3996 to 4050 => -3.9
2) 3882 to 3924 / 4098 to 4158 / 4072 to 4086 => -1.0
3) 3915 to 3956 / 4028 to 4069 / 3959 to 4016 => 0.7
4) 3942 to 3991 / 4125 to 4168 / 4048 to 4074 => -1.9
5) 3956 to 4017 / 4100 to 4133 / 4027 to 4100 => -3.9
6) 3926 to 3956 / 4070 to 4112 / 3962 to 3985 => 1.2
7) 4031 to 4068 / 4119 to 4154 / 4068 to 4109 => 0.2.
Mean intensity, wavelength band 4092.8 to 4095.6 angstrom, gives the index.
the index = 15.6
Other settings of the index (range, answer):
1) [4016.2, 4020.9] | 16.2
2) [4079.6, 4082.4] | 15.2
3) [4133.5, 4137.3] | 15.8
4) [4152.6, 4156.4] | 16.7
